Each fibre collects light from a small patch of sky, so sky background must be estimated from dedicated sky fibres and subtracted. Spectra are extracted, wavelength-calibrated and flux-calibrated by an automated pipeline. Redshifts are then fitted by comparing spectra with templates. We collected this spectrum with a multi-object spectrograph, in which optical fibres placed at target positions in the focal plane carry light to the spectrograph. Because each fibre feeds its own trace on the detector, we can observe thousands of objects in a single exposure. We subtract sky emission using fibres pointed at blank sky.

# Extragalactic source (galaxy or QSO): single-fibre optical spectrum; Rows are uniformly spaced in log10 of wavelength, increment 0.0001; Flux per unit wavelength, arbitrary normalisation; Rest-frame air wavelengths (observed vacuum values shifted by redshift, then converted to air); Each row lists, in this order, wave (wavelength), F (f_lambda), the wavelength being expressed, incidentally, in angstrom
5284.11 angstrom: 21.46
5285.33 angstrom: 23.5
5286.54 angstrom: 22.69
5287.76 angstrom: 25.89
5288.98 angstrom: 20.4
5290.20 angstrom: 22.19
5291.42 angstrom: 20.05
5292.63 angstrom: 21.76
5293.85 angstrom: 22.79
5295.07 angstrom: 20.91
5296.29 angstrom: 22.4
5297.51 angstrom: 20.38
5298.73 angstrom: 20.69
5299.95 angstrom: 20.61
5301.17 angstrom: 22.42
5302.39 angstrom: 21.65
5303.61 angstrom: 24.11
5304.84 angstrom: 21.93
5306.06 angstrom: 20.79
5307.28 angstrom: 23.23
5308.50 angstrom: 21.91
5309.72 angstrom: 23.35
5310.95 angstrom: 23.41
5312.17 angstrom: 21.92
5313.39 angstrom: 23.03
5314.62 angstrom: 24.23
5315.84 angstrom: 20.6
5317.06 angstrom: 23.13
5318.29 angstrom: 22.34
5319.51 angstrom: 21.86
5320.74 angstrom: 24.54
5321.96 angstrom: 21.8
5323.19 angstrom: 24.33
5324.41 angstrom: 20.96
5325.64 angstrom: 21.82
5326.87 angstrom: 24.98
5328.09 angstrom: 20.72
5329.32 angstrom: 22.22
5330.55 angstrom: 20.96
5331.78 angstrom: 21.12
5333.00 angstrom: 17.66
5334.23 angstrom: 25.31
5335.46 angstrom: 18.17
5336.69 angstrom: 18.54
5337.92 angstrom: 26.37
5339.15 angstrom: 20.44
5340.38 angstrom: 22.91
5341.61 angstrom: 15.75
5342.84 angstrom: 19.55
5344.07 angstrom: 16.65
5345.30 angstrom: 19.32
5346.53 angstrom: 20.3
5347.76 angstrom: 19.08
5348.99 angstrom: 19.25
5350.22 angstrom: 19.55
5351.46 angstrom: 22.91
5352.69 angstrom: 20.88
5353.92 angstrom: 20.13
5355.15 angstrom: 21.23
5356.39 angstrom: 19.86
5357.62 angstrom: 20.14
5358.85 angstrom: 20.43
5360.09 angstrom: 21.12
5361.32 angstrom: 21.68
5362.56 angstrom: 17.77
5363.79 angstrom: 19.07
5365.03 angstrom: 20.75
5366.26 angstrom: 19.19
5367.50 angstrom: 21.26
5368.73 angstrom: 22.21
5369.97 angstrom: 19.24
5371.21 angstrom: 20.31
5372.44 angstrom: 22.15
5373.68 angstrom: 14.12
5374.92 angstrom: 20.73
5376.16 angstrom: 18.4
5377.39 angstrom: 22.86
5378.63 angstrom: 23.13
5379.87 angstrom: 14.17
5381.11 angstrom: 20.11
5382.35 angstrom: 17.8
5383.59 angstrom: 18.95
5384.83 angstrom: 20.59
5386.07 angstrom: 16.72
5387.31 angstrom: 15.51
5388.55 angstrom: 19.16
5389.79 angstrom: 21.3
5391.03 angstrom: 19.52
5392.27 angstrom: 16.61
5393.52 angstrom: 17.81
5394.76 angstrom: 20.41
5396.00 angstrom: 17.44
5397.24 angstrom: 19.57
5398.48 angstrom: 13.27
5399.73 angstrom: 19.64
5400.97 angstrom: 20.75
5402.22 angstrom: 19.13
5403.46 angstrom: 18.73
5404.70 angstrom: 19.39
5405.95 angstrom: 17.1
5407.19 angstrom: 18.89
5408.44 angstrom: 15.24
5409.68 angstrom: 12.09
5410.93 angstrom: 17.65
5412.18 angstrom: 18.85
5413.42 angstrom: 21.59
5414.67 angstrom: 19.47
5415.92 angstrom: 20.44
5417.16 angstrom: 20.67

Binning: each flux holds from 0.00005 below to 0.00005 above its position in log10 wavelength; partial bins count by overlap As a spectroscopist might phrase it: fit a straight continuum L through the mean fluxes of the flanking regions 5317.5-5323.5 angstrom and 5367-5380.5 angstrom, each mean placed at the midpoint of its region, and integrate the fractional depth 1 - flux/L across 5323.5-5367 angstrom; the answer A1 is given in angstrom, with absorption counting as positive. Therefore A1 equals 2.0 angstrom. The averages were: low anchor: 22.9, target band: 20.5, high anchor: 19.9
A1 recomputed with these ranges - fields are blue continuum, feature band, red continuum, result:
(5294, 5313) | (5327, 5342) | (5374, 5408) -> -0.1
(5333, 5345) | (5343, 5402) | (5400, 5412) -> -1.3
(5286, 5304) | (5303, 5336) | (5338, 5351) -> -2.3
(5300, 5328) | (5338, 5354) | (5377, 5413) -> 0.7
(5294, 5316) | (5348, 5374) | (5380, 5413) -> -0.7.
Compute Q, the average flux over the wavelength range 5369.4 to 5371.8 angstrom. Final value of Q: 19.8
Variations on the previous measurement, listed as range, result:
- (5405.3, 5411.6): 16.2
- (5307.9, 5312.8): 22.7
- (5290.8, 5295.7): 21.4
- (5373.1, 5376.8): 17.8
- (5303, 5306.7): 22.3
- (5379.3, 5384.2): 17.8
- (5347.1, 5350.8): 19.3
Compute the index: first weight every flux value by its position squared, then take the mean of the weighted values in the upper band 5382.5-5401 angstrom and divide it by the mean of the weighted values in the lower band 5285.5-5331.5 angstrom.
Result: 0.85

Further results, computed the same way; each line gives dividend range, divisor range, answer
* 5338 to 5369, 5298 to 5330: 0.91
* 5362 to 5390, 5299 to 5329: 0.88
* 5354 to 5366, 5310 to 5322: 0.90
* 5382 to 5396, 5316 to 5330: 0.84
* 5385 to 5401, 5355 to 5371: 0.91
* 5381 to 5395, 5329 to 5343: 0.91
